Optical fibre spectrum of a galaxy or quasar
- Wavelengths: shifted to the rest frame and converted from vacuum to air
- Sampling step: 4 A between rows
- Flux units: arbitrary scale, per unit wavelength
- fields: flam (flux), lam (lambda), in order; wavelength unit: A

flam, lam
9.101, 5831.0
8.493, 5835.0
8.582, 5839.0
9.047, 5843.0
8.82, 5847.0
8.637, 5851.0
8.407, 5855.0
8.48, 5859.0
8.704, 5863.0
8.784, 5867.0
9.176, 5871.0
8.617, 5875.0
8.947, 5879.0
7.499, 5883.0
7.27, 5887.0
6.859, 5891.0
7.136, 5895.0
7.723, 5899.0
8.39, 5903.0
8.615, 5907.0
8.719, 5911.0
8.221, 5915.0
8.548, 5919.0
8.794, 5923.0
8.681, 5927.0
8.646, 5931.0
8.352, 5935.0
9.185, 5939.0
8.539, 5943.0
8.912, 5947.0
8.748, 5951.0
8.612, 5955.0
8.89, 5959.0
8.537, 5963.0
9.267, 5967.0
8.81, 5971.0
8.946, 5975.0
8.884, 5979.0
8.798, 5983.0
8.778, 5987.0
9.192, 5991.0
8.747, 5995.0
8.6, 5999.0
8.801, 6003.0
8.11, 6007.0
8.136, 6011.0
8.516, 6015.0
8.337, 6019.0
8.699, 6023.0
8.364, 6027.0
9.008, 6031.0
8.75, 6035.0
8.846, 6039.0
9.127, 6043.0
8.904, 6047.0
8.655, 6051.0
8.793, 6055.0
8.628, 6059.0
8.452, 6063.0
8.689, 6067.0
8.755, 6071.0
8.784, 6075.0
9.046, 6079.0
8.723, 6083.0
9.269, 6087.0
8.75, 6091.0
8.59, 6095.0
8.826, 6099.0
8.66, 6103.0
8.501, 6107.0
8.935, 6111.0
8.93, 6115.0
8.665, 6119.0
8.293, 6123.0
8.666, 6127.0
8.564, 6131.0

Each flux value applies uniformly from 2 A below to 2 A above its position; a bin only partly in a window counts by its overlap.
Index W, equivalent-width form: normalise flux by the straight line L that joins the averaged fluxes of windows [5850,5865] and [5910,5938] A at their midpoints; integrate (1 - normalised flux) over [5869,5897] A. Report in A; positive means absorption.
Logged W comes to 2.1 A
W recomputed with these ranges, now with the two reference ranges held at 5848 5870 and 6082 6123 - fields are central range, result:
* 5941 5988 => -0.6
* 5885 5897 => 2.2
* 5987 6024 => 0.6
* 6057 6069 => 0.2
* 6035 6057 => -0.3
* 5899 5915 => 0.4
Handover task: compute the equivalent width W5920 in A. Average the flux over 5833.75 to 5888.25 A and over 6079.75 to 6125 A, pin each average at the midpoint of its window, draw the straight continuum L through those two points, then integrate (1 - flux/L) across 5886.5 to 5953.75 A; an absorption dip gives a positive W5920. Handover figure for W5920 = 2.0 A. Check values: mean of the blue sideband 8.55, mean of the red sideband 8.75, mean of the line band 8.34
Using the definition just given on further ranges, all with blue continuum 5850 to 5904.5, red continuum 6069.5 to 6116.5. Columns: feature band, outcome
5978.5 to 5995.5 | -0.8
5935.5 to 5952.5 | -0.9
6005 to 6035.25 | 0.4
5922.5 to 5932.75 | -0.5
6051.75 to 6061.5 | 0.0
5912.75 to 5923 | -0.2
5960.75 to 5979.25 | -1.0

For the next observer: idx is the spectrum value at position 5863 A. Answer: 8.704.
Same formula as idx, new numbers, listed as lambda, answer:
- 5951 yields 8.748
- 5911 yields 8.719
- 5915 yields 8.221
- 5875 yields 8.617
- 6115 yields 8.93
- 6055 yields 8.793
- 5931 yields 8.646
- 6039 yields 8.846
